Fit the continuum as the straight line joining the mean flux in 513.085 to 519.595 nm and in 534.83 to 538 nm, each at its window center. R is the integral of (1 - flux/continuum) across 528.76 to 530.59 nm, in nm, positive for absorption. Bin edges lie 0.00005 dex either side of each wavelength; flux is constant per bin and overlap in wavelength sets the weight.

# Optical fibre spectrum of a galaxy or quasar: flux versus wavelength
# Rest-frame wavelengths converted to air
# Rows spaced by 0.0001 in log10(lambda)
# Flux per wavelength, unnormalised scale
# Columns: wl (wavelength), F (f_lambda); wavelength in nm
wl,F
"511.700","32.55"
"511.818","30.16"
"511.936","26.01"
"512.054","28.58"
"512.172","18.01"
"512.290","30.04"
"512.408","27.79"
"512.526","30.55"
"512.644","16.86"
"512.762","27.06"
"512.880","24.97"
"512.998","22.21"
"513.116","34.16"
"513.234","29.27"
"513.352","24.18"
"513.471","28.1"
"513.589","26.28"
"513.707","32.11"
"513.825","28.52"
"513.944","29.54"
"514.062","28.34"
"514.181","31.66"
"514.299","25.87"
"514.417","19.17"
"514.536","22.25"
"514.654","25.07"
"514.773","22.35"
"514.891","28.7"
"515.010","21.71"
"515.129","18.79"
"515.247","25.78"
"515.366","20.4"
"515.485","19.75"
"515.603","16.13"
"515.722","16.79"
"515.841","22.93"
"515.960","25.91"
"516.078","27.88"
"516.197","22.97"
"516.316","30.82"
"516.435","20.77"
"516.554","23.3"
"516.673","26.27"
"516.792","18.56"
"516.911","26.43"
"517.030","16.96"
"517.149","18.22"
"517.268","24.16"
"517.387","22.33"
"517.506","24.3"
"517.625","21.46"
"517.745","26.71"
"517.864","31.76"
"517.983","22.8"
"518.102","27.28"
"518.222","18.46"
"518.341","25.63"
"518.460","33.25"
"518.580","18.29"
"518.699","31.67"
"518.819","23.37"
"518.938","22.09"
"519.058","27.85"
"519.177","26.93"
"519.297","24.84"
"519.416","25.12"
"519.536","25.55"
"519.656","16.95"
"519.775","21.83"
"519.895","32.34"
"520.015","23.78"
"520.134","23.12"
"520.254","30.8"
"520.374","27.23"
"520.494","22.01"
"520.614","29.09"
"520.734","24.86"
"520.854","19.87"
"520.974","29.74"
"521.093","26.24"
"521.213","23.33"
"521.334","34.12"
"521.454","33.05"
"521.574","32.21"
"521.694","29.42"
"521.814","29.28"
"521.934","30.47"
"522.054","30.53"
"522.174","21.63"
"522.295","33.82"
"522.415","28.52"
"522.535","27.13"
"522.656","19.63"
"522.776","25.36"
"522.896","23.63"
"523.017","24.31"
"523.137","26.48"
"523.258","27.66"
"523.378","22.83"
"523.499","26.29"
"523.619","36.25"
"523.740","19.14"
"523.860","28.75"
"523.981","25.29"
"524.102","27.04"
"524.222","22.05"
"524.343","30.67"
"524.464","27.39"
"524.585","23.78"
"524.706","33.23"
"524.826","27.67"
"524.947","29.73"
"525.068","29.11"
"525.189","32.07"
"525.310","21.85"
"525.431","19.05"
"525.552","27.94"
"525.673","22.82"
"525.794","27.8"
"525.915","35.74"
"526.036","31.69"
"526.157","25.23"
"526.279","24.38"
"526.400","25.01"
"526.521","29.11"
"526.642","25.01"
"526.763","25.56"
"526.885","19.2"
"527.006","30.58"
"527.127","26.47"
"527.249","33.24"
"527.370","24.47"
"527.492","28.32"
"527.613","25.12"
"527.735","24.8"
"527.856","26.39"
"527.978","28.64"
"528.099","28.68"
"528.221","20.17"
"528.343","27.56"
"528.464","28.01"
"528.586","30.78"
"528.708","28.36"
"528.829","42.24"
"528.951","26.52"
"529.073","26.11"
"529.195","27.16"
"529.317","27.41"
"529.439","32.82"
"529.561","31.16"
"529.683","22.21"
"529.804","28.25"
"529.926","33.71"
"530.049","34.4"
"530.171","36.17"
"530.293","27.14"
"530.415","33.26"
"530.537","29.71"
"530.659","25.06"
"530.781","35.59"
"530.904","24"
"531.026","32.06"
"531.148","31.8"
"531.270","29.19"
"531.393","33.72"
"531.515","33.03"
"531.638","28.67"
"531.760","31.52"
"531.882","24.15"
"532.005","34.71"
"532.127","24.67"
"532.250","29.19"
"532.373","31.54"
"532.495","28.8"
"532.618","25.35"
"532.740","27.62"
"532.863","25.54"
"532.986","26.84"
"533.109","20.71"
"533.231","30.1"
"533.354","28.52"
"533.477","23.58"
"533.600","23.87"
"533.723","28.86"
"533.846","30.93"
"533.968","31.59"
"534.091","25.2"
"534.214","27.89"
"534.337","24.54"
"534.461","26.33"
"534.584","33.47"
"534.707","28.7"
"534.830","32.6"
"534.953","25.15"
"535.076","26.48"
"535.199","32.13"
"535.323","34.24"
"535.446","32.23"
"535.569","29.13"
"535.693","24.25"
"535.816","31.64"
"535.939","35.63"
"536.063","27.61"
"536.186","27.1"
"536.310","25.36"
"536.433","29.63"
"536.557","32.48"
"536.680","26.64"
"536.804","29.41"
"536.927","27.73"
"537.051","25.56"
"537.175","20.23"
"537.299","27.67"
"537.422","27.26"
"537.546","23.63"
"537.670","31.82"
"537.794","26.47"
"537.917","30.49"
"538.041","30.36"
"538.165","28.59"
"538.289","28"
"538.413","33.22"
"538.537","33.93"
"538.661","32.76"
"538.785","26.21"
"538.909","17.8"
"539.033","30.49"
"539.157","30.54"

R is -0.22 nm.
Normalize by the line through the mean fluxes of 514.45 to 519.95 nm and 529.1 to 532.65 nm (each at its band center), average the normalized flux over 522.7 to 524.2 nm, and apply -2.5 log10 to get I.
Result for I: 0.03 mag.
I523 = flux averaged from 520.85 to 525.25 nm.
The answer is 27.6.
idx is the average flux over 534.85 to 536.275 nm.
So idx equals 29.6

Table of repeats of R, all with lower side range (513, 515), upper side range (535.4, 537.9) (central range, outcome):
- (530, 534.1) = -0.18 nm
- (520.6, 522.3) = -0.06 nm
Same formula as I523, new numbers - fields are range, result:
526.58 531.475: 28.8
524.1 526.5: 27.2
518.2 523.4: 26.3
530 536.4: 29.1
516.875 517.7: 21.9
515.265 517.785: 22.5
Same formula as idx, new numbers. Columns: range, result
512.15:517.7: 24.4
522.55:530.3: 27.4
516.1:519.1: 24.2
